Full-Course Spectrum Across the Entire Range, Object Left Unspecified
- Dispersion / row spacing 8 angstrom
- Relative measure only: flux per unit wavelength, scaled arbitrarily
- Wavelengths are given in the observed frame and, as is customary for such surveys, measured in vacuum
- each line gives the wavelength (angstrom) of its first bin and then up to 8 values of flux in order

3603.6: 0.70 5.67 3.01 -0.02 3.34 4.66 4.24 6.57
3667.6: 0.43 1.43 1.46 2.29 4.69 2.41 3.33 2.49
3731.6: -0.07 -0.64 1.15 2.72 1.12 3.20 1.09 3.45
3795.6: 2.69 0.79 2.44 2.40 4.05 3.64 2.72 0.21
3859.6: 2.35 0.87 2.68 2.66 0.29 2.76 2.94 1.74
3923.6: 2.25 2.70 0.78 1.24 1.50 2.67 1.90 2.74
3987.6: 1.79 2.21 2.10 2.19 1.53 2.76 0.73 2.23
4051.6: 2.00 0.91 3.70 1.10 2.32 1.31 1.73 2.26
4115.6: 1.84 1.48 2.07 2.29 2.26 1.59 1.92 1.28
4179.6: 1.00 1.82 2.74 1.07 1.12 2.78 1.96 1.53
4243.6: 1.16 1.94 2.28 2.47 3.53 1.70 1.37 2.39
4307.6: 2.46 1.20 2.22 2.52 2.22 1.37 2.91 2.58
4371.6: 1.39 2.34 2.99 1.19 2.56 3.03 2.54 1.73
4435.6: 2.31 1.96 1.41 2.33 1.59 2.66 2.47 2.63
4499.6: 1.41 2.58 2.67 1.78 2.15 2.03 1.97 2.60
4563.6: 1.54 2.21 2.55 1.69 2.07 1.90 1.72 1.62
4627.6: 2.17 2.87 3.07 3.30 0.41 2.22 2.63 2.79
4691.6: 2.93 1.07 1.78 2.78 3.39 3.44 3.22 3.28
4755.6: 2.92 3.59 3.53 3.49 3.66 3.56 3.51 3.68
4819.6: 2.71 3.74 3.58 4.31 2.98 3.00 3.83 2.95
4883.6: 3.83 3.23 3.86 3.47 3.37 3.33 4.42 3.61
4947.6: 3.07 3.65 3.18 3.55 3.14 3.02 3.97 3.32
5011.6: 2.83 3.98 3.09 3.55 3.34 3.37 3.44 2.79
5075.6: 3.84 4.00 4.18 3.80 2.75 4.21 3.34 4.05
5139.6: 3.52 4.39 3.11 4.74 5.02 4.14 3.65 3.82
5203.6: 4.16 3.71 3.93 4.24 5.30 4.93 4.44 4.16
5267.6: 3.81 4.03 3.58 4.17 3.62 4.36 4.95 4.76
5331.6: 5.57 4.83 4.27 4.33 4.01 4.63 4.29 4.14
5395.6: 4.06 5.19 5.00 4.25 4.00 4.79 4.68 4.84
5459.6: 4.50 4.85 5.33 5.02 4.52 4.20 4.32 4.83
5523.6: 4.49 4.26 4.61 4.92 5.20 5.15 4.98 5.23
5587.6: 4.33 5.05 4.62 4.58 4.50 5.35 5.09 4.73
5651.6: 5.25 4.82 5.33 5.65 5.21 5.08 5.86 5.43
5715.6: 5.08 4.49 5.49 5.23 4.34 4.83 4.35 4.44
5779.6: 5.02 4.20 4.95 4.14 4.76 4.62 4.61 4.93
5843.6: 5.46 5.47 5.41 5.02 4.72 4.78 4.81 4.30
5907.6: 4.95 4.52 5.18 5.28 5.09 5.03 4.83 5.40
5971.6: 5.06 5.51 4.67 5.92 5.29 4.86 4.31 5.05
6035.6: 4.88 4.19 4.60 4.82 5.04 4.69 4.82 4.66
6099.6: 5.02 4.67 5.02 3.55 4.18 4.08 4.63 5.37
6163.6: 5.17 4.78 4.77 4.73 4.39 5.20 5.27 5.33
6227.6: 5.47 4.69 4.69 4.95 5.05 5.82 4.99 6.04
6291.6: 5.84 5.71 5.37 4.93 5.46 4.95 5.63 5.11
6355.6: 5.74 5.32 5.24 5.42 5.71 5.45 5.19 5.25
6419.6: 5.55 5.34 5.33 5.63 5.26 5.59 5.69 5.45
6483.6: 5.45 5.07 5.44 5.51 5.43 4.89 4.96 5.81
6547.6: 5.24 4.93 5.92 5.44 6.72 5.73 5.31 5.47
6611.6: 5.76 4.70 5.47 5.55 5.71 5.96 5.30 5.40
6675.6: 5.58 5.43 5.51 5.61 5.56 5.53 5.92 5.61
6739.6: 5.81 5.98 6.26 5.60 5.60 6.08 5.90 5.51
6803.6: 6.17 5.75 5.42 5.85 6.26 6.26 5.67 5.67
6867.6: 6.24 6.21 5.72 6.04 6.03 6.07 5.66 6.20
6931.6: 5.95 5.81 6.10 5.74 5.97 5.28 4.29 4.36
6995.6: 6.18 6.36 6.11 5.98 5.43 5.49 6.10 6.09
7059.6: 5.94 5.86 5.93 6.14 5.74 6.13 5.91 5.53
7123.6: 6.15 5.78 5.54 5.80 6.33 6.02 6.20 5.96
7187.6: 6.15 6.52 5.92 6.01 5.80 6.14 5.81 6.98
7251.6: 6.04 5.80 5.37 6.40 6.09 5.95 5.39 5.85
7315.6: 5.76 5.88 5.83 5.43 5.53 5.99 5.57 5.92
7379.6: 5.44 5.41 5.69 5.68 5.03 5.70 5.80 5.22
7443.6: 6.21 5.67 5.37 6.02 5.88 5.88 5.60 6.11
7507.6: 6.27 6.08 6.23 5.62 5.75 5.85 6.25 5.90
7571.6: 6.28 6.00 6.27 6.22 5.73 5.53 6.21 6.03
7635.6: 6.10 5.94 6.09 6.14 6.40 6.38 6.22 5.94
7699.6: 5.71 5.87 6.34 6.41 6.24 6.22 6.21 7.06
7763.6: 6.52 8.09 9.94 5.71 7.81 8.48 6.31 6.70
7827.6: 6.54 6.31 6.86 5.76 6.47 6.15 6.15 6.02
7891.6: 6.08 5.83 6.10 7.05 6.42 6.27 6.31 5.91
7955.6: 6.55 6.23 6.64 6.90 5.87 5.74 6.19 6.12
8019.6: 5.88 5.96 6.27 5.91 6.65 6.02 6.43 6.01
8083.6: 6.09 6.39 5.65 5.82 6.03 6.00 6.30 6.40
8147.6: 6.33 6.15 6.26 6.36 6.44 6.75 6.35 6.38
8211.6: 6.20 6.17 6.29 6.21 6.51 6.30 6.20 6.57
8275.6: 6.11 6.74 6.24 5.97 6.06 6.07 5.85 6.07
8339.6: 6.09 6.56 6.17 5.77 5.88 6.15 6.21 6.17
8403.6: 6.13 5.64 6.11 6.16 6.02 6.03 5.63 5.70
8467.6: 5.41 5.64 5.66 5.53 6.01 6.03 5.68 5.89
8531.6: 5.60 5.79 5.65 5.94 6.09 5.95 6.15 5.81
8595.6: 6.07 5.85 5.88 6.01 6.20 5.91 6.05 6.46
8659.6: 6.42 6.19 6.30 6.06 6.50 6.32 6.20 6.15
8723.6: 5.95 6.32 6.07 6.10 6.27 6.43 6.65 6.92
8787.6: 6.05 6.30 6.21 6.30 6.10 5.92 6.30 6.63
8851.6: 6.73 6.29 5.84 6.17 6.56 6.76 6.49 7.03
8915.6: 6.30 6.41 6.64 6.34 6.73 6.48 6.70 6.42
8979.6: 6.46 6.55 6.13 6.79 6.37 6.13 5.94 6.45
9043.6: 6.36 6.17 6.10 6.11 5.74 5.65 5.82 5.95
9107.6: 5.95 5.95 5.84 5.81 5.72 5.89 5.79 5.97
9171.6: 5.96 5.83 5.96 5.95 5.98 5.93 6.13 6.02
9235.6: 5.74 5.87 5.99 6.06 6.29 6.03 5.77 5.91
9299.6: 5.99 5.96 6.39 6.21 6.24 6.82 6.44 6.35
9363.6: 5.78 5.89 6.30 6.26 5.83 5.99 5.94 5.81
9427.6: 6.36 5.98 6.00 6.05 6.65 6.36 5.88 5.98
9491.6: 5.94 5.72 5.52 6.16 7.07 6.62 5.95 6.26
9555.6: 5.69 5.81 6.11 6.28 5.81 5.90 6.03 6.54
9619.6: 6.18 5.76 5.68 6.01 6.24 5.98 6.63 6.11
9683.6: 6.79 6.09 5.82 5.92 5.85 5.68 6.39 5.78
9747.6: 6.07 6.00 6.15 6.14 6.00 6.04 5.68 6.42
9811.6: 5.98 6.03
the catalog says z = 0.18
